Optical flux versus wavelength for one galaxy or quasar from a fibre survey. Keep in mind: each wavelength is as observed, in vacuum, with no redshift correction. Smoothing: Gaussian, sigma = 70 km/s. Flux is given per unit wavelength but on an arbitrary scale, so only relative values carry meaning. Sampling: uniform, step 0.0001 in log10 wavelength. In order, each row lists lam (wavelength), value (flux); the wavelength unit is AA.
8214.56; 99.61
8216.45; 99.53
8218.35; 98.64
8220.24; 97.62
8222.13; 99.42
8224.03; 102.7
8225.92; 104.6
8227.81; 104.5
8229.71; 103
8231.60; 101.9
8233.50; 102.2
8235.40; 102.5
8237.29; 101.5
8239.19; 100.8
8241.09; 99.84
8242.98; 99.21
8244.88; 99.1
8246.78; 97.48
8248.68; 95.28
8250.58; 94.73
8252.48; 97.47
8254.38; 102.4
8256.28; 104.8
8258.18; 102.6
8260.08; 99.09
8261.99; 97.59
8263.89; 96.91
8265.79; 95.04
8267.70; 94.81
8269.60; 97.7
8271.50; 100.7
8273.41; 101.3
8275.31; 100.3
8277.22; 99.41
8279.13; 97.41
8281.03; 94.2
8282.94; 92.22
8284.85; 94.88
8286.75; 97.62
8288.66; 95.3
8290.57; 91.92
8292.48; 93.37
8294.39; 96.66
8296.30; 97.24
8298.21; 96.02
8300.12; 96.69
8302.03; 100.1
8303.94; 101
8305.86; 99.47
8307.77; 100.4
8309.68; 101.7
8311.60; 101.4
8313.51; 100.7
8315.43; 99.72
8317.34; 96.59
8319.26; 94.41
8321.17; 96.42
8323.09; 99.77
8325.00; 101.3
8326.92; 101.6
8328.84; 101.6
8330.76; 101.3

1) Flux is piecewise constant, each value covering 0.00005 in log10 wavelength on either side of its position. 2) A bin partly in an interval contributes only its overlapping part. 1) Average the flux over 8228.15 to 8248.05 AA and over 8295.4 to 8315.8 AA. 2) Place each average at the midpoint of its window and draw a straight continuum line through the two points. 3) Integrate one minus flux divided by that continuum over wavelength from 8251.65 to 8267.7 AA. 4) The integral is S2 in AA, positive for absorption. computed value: 0.2 AA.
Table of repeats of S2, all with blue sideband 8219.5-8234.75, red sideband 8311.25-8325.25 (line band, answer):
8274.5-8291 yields 0.6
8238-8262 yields 0.4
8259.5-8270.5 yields 0.4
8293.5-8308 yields 0.1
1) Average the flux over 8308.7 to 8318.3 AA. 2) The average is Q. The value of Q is 100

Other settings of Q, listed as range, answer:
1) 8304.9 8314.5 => 101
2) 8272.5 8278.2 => 100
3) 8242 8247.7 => 98.7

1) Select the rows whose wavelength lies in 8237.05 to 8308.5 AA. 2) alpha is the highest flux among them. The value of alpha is 104.8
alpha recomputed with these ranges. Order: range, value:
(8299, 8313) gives 101.7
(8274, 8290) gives 100.3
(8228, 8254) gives 103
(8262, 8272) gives 100.7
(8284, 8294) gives 97.62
